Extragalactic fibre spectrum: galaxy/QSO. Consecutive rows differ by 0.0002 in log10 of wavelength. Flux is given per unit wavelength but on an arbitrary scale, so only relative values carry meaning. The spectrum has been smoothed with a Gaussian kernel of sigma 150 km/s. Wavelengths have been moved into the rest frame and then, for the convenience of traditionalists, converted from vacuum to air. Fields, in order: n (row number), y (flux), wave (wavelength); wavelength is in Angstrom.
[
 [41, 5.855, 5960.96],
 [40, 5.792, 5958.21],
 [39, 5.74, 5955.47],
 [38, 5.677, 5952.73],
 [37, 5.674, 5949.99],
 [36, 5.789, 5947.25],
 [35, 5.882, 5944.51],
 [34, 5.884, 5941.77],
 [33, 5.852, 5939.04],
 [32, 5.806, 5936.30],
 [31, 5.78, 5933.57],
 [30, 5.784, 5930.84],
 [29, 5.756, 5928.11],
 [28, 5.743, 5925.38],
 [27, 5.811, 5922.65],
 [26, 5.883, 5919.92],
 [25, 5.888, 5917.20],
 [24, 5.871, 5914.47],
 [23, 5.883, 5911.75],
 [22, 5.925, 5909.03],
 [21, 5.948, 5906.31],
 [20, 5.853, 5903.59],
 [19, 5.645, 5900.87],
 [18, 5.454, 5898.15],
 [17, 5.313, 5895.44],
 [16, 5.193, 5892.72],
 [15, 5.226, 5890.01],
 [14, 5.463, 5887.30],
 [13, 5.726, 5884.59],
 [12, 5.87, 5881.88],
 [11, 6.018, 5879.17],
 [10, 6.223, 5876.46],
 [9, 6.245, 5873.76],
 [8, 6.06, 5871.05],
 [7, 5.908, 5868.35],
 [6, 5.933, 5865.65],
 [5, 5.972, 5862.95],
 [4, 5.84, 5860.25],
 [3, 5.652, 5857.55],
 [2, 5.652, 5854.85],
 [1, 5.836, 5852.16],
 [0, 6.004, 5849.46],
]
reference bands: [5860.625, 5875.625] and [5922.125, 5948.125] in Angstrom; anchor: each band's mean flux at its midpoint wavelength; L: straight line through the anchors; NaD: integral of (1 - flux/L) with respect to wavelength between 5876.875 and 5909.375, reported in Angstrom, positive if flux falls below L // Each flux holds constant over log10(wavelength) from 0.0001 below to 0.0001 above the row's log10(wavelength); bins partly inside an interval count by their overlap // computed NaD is 1.6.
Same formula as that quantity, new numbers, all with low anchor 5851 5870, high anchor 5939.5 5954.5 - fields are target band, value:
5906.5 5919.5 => -0.2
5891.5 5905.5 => 0.7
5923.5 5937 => 0.0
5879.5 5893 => 0.6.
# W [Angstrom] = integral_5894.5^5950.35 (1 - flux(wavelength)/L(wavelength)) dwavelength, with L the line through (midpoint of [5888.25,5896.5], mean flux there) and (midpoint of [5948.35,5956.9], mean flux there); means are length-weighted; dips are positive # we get -3.2 Angstrom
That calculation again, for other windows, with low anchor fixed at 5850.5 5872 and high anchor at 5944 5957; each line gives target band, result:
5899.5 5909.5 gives -0.1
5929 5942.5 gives -0.1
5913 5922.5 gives -0.1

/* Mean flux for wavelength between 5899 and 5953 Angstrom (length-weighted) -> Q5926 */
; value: 5.82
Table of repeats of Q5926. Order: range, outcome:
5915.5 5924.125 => 5.86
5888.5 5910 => 5.56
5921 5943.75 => 5.8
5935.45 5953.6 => 5.8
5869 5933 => 5.77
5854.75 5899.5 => 5.75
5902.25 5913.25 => 5.9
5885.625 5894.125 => 5.31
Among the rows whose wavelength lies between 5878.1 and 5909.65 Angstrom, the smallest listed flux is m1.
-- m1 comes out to 5.193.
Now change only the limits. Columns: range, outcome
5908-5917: 5.871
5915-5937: 5.743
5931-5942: 5.78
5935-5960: 5.674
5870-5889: 5.463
